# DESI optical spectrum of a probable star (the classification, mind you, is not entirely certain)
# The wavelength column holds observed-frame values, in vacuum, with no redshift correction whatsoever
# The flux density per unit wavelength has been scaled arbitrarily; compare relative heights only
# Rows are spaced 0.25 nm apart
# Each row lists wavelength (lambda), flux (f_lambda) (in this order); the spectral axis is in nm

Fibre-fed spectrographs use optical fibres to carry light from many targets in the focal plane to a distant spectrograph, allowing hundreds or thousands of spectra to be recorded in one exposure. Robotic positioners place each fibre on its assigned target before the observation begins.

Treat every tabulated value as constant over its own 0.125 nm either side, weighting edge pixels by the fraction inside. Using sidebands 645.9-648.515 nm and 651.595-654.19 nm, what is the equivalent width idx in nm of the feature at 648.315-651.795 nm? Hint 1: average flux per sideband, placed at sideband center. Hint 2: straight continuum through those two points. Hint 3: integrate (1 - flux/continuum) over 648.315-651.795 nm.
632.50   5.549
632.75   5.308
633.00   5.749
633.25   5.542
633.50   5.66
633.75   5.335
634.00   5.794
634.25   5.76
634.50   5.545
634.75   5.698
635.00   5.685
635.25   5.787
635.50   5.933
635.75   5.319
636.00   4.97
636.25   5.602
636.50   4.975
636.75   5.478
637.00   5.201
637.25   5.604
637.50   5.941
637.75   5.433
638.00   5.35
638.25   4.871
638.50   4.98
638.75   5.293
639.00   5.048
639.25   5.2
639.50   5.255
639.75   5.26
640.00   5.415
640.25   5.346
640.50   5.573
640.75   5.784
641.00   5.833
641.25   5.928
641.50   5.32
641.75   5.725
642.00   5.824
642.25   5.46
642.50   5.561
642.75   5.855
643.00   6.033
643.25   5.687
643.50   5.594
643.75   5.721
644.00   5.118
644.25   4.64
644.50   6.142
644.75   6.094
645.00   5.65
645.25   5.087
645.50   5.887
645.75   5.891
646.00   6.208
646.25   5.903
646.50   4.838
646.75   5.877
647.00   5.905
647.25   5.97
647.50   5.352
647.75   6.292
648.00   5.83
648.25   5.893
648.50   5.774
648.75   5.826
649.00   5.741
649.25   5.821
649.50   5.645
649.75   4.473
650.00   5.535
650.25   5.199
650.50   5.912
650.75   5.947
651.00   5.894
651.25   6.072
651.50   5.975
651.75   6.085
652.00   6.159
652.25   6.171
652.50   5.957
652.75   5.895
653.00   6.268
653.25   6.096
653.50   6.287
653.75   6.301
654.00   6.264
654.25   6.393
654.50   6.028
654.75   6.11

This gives 0.16 nm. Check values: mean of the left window 5.8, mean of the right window 6.15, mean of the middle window 5.7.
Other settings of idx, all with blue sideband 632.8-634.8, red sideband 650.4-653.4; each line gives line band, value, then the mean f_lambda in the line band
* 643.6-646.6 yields 0.14 nm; 5.6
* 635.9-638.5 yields 0.17 nm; 5.33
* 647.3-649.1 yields 0.04 nm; 5.82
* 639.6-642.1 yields 0.08 nm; 5.6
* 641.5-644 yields 0.07 nm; 5.67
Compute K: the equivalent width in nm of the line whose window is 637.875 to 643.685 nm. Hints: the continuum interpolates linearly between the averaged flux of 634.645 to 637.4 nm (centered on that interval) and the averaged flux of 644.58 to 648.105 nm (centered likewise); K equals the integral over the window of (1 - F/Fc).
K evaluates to 0.133 nm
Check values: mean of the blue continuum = 5.48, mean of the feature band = 5.49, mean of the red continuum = 5.77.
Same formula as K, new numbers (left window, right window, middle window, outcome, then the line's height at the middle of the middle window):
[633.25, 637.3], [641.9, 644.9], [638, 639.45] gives 0.12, 5.57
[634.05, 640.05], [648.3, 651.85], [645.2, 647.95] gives -0.07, 5.63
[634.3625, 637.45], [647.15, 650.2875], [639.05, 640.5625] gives 0.06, 5.54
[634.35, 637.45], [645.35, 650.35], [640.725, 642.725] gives -0.03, 5.59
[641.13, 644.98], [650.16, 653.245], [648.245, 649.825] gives 0.07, 5.87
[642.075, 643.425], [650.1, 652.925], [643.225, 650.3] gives 0.21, 5.82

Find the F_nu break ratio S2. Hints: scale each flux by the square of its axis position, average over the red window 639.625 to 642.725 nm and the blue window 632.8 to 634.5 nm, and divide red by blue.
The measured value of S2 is 1.0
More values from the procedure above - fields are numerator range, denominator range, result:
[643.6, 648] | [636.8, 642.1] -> 1.07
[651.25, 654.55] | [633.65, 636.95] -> 1.18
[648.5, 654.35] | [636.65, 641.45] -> 1.13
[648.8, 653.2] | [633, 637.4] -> 1.10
